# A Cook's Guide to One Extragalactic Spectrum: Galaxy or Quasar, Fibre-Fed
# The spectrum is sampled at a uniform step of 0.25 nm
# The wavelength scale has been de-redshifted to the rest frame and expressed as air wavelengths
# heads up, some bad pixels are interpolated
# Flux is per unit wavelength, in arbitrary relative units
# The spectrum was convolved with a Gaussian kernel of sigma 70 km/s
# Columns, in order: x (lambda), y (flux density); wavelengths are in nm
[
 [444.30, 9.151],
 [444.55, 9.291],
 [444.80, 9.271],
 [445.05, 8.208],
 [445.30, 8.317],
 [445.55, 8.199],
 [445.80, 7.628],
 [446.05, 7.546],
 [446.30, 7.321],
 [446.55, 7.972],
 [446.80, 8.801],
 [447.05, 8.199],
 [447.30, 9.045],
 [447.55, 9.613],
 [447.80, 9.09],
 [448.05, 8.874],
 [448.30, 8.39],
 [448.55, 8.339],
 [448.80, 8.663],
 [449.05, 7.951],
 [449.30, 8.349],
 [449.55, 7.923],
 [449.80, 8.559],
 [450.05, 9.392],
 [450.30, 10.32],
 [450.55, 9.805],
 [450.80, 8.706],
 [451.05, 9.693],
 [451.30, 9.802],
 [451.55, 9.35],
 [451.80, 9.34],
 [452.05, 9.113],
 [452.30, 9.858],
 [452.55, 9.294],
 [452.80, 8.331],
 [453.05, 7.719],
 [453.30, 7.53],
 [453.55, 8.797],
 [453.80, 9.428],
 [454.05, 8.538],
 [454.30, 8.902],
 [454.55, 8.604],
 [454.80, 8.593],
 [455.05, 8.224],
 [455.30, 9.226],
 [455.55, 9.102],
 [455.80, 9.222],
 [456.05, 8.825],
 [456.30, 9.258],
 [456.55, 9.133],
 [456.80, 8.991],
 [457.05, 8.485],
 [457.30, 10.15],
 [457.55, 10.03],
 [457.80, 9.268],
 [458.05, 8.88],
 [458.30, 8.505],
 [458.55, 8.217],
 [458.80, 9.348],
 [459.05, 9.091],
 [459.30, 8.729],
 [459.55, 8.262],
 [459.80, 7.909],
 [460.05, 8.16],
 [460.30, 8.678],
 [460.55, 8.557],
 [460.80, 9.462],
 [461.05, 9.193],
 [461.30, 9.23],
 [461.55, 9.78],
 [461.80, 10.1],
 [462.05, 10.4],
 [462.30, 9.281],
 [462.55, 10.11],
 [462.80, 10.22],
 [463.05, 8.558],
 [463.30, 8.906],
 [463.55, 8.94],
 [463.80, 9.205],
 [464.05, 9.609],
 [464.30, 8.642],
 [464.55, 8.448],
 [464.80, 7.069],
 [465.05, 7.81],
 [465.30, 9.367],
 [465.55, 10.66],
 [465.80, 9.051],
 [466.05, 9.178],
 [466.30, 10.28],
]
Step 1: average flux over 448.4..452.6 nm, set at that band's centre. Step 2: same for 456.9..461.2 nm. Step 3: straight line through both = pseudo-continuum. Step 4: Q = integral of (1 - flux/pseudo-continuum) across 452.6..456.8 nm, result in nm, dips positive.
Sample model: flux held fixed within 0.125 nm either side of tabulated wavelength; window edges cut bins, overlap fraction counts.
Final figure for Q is 0.12 nm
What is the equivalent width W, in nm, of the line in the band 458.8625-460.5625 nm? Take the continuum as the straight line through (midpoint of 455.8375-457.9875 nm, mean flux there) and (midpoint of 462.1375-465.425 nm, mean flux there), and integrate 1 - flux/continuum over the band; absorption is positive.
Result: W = 0.12 nm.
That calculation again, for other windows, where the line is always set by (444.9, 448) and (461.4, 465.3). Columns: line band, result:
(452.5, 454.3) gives 0.03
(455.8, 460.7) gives 0.01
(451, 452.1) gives -0.11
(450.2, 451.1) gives -0.11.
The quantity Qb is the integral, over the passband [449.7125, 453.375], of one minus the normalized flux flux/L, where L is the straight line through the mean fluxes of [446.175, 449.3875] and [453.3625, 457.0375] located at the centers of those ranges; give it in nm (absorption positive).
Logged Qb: -0.19 nm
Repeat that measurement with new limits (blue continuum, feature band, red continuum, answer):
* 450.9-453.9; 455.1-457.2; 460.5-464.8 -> 0.02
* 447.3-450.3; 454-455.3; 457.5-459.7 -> 0.03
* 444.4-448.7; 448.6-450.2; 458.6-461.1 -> 0.01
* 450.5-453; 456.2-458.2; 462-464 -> 0.02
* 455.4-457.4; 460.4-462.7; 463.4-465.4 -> -0.20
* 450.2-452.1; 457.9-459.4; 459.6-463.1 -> 0.08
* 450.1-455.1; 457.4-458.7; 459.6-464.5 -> 0.01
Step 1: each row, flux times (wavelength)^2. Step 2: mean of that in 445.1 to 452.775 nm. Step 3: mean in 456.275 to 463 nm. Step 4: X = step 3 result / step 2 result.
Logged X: 1.1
